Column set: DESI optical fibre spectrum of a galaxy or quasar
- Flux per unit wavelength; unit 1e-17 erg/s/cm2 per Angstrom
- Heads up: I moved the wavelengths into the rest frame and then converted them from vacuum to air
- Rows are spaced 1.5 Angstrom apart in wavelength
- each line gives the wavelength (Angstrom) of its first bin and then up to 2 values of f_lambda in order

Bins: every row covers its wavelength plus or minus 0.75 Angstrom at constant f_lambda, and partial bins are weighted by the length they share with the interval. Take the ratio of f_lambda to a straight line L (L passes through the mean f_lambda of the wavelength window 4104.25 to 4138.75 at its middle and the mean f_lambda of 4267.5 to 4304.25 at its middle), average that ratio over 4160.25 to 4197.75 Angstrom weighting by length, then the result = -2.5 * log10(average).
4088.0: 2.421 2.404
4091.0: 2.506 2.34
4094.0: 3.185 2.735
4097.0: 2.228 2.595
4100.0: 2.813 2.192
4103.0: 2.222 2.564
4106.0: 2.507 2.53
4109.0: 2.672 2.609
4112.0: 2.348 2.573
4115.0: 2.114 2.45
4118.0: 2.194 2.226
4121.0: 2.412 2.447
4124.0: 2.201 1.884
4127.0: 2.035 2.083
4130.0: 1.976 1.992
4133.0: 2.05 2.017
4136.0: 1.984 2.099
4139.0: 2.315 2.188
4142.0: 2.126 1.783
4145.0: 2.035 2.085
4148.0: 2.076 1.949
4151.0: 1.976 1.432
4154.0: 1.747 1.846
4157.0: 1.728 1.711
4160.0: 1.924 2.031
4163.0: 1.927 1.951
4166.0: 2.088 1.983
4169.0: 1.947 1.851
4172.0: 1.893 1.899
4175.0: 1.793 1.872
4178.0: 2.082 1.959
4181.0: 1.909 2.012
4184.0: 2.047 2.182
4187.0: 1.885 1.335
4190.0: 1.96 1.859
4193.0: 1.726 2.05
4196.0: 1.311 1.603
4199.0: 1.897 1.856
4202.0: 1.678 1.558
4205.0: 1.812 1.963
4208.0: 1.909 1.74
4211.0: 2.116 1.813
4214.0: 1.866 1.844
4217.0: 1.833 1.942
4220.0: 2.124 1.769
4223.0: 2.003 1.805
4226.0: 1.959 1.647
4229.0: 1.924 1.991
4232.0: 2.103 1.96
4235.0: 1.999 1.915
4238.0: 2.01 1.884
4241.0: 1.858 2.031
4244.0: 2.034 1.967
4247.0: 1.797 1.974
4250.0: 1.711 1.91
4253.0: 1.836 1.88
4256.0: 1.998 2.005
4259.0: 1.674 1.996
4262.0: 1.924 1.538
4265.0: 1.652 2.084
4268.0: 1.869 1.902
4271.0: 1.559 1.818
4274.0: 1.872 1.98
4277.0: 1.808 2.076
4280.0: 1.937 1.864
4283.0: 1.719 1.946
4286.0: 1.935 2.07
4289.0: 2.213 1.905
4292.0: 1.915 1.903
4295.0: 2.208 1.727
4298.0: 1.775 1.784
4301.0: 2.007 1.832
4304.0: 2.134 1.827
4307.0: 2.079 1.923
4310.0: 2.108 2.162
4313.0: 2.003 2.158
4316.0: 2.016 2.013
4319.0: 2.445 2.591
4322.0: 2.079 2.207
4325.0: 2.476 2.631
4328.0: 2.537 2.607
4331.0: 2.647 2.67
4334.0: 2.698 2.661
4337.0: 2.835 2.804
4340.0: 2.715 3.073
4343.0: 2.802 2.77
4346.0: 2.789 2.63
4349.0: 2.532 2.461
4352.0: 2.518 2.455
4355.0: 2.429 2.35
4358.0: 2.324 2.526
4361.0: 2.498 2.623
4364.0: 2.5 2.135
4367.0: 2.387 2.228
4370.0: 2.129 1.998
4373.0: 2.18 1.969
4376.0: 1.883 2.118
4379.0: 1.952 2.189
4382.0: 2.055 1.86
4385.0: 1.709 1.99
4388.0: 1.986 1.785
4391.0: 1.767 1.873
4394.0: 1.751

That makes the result 0.13 mag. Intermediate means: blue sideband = 2.26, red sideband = 1.91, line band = 1.89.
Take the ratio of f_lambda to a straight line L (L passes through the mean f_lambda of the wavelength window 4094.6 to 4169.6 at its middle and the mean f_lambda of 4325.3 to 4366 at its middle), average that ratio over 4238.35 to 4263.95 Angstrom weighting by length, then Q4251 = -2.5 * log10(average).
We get 0.26 mag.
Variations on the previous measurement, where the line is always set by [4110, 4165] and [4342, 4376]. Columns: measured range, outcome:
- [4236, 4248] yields 0.152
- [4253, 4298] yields 0.203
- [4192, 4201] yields 0.234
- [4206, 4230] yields 0.160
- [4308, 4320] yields 0.110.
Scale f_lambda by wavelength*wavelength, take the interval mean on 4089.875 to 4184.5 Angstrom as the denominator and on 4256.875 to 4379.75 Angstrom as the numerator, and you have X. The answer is 1.1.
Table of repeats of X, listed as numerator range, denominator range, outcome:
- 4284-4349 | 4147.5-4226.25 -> 1.31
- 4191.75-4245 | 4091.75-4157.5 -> 0.88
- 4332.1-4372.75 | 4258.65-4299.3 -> 1.39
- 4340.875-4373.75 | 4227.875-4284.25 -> 1.37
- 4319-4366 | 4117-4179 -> 1.41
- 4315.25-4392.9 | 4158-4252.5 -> 1.33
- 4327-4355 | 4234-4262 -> 1.46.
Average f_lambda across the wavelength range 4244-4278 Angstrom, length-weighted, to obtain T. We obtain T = 1.86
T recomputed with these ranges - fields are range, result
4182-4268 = 1.87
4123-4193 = 1.95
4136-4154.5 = 1.99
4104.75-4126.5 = 2.37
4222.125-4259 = 1.92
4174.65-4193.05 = 1.9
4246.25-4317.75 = 1.92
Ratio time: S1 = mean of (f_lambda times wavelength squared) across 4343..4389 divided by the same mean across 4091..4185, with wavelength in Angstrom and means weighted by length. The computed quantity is 1.19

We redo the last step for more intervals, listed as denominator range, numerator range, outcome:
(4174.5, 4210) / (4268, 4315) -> 1.11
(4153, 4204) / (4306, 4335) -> 1.34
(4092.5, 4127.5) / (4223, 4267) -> 0.84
